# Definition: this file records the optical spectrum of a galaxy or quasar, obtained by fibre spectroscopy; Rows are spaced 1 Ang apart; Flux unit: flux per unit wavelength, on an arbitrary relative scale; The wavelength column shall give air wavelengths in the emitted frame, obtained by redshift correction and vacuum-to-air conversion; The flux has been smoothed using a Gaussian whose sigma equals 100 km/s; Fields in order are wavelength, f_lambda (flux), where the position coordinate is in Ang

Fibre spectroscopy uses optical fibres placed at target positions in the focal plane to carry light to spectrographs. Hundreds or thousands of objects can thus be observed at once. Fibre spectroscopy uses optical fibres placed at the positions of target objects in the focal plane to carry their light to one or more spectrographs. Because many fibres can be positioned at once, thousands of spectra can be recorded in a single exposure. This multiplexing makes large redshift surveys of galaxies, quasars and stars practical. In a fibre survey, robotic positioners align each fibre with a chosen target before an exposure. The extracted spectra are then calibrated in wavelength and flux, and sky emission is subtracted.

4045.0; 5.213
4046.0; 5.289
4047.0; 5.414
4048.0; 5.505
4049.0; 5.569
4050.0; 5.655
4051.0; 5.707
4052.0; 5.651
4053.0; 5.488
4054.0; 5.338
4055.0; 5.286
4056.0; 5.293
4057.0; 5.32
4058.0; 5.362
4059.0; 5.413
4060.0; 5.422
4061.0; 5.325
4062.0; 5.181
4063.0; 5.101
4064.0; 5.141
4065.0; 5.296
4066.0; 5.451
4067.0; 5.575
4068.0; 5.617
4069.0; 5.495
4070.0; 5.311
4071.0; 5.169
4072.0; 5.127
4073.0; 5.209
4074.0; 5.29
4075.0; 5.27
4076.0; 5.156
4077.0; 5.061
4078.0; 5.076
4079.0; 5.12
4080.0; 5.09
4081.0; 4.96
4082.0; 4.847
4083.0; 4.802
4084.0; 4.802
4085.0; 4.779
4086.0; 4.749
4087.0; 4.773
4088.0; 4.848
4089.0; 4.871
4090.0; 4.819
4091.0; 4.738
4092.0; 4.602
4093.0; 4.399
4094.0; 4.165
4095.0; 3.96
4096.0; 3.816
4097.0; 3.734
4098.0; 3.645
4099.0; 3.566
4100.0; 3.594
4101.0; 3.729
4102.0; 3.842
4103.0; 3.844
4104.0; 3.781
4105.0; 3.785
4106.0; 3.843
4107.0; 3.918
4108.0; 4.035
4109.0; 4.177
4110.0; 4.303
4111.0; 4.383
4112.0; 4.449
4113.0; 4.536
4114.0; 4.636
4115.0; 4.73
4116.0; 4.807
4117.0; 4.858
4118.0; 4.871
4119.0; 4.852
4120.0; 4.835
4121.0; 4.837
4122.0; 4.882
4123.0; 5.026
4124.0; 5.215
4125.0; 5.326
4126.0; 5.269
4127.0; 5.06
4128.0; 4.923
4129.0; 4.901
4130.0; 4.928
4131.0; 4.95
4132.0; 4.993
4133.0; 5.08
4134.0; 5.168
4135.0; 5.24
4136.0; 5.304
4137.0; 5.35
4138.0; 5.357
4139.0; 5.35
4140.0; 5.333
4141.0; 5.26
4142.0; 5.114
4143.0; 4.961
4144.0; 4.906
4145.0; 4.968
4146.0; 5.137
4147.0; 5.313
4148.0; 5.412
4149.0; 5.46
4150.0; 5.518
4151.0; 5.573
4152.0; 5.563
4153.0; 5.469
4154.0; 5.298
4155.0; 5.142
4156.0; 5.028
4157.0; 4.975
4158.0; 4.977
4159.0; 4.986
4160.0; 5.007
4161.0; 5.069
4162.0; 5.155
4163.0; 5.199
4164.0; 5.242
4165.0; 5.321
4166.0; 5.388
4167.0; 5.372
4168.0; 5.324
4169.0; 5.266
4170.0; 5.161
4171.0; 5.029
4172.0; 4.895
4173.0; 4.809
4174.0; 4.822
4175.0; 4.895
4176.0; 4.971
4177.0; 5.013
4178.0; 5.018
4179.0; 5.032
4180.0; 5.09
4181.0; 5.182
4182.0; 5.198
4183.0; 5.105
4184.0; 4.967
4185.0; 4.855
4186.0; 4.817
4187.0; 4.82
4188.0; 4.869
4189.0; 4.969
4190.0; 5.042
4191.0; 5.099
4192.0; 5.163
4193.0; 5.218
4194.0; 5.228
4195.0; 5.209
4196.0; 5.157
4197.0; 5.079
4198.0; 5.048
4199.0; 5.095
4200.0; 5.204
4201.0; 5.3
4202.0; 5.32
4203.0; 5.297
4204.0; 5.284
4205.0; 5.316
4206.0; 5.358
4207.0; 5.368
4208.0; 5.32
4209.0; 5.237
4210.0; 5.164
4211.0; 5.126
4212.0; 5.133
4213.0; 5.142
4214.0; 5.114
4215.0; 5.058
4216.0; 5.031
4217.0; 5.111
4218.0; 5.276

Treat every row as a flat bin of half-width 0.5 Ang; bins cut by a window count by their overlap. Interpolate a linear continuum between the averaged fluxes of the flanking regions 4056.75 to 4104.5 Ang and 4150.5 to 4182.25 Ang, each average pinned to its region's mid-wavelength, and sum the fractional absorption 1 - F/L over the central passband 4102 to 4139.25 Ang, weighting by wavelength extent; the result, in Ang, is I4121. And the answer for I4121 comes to 1.7 Ang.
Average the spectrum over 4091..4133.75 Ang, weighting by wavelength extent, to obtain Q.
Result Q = 4.46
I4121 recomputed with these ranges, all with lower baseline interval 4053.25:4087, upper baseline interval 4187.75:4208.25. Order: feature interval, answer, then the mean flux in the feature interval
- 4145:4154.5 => -0.4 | 5.39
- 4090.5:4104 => 3.2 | 3.96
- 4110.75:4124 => 1.1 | 4.77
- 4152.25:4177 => 0.3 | 5.12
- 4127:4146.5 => 0.3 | 5.12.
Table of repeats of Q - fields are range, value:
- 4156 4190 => 5.05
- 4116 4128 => 4.99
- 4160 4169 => 5.25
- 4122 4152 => 5.19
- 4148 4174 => 5.21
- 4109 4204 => 5.07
